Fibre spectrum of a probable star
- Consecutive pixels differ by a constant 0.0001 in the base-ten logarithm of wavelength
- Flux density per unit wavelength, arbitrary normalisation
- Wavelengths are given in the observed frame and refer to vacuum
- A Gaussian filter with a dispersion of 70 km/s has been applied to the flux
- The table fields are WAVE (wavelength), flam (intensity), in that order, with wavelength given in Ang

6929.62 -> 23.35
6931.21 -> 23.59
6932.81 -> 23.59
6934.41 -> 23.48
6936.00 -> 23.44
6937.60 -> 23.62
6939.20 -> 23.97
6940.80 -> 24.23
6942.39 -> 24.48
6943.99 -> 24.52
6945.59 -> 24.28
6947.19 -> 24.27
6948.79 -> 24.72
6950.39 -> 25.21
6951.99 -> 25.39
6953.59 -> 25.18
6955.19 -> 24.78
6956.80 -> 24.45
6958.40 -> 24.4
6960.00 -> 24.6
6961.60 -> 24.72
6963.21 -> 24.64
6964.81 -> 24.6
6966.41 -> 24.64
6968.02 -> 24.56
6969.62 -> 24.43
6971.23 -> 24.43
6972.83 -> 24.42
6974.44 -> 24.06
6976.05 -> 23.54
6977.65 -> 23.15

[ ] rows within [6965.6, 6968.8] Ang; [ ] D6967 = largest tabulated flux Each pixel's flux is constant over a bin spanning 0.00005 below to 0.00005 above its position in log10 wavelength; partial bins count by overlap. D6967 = 24.64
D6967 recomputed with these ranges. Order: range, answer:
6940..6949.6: 24.72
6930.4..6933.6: 23.59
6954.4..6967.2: 24.78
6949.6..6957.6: 25.39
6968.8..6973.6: 24.43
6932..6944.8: 24.52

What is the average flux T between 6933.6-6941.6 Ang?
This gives 23.8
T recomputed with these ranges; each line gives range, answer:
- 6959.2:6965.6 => 24.6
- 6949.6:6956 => 25.1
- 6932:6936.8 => 23.5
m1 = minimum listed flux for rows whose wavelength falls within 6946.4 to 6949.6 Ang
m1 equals 24.27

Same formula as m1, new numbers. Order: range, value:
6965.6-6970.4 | 24.43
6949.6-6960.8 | 24.4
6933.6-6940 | 23.44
